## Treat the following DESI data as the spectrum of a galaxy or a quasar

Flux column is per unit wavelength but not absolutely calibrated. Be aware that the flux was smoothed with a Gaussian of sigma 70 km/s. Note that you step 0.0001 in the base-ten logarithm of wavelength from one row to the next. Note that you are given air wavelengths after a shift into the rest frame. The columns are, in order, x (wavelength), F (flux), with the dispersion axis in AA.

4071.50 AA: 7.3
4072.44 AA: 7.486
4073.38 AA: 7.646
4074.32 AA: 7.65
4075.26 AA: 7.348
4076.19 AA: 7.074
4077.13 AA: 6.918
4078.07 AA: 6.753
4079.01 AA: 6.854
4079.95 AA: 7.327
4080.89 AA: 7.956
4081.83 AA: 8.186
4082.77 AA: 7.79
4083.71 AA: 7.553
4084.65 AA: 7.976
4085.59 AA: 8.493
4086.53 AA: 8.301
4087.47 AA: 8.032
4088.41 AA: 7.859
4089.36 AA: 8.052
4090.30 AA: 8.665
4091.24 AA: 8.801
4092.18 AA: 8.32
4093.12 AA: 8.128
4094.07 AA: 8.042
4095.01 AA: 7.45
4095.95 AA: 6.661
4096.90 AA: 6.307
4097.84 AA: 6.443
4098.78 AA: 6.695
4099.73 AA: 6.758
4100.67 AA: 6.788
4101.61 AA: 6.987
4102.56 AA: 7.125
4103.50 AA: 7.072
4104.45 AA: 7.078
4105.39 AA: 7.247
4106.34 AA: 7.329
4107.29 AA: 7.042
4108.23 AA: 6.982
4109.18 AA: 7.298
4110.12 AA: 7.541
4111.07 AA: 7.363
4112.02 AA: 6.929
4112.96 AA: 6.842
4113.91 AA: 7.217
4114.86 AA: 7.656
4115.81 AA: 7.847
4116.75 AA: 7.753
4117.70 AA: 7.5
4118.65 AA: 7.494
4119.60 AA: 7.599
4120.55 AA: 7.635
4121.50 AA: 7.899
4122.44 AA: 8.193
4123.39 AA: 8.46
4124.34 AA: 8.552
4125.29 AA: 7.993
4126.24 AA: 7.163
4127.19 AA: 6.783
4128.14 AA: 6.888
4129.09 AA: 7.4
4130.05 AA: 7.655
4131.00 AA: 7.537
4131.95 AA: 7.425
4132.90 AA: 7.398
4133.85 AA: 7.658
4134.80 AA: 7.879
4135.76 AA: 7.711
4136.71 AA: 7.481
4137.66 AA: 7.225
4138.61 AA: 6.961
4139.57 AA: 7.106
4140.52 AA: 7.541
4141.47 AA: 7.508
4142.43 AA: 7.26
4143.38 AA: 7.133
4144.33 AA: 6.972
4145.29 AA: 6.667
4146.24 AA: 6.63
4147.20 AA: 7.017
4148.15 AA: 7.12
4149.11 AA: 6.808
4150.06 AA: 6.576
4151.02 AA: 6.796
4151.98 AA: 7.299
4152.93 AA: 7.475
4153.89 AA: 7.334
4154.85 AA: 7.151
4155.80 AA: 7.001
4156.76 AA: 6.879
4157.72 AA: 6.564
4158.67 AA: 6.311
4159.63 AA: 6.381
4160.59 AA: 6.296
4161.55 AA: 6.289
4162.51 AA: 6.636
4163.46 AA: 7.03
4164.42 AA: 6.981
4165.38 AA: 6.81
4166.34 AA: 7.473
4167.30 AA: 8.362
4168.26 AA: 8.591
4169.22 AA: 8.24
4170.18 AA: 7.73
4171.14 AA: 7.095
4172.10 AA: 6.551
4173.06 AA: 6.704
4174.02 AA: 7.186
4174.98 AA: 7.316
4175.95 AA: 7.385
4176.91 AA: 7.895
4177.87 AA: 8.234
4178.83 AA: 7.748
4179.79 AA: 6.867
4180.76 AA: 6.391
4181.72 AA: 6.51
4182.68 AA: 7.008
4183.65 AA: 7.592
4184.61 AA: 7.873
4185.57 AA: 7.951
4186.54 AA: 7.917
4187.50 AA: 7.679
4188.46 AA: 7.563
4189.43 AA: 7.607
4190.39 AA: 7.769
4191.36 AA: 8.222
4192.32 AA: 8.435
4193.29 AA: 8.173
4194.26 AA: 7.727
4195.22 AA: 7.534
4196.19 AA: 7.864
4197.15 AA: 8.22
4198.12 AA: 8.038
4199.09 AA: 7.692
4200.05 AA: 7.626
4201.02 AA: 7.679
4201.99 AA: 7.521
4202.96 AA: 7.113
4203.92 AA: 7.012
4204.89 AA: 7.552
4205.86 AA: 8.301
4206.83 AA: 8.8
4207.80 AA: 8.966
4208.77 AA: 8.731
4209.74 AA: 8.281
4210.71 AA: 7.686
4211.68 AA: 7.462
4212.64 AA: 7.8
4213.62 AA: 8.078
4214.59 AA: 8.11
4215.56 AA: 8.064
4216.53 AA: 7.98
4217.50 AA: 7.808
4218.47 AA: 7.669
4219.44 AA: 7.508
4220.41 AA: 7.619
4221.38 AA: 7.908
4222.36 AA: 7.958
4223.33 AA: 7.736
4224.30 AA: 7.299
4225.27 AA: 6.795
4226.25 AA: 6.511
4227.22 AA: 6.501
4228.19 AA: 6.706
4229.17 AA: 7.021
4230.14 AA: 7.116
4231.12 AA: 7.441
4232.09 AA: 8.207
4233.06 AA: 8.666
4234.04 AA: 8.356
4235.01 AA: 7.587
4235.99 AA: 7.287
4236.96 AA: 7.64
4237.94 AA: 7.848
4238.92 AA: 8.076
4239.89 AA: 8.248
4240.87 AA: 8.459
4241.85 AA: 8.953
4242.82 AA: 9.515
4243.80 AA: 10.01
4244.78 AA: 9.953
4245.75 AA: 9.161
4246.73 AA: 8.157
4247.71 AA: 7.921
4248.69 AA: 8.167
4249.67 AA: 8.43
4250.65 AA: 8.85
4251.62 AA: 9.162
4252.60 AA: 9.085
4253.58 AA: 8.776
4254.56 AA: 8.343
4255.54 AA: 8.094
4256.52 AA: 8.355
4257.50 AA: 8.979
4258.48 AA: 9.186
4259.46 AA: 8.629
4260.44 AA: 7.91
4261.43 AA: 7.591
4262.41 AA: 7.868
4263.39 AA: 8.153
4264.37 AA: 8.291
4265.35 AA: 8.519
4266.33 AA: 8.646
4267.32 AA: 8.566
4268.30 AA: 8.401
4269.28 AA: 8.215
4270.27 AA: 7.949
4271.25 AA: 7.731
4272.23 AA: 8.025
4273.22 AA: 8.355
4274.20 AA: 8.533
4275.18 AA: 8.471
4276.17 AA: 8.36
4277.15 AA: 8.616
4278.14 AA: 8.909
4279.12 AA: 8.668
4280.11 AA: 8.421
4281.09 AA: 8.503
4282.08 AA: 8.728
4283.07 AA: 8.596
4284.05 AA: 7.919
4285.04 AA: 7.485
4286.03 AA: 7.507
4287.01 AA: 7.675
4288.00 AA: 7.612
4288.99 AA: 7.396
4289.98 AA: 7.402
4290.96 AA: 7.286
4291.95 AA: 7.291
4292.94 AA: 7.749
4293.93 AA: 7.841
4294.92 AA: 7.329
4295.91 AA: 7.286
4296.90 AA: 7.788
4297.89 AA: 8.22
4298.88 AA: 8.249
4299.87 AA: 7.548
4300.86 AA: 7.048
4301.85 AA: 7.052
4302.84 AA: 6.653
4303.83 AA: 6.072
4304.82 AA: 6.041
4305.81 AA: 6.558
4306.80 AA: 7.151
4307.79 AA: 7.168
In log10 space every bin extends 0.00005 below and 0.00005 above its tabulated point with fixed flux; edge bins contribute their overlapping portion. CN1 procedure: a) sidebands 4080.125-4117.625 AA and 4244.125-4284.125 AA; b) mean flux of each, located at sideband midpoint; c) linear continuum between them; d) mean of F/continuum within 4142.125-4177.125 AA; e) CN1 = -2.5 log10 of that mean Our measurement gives 0.11 mag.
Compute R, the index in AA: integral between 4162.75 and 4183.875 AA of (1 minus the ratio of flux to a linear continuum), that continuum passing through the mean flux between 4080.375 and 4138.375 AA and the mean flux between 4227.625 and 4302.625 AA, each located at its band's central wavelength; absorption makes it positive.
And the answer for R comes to 1.2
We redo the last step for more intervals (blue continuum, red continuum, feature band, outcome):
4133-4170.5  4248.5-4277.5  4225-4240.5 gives 1.06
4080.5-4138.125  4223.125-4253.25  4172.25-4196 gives 0.98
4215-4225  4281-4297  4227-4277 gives -3.70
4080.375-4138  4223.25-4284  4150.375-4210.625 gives 3.14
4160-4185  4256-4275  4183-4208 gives -1.09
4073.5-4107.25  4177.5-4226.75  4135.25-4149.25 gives 0.82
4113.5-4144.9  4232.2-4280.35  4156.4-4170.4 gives 1.23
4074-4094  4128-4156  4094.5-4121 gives 1.41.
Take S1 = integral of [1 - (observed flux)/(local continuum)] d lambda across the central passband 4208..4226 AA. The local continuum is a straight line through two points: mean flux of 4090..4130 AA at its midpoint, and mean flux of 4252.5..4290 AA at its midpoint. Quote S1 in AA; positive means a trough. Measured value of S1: 0.4 AA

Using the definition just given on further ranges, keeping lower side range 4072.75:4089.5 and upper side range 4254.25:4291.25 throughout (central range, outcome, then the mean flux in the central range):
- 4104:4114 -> 0.72 AA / 7.17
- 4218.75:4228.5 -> 0.96 AA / 7.28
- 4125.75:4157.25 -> 2.52 AA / 7.19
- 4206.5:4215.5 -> -0.19 AA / 8.19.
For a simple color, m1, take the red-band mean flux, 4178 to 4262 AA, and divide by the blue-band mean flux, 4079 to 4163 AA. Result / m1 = 1.1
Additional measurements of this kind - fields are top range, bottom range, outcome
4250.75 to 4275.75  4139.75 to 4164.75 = 1.22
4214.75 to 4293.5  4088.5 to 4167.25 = 1.12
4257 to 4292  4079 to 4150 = 1.10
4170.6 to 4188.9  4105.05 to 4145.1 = 0.99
